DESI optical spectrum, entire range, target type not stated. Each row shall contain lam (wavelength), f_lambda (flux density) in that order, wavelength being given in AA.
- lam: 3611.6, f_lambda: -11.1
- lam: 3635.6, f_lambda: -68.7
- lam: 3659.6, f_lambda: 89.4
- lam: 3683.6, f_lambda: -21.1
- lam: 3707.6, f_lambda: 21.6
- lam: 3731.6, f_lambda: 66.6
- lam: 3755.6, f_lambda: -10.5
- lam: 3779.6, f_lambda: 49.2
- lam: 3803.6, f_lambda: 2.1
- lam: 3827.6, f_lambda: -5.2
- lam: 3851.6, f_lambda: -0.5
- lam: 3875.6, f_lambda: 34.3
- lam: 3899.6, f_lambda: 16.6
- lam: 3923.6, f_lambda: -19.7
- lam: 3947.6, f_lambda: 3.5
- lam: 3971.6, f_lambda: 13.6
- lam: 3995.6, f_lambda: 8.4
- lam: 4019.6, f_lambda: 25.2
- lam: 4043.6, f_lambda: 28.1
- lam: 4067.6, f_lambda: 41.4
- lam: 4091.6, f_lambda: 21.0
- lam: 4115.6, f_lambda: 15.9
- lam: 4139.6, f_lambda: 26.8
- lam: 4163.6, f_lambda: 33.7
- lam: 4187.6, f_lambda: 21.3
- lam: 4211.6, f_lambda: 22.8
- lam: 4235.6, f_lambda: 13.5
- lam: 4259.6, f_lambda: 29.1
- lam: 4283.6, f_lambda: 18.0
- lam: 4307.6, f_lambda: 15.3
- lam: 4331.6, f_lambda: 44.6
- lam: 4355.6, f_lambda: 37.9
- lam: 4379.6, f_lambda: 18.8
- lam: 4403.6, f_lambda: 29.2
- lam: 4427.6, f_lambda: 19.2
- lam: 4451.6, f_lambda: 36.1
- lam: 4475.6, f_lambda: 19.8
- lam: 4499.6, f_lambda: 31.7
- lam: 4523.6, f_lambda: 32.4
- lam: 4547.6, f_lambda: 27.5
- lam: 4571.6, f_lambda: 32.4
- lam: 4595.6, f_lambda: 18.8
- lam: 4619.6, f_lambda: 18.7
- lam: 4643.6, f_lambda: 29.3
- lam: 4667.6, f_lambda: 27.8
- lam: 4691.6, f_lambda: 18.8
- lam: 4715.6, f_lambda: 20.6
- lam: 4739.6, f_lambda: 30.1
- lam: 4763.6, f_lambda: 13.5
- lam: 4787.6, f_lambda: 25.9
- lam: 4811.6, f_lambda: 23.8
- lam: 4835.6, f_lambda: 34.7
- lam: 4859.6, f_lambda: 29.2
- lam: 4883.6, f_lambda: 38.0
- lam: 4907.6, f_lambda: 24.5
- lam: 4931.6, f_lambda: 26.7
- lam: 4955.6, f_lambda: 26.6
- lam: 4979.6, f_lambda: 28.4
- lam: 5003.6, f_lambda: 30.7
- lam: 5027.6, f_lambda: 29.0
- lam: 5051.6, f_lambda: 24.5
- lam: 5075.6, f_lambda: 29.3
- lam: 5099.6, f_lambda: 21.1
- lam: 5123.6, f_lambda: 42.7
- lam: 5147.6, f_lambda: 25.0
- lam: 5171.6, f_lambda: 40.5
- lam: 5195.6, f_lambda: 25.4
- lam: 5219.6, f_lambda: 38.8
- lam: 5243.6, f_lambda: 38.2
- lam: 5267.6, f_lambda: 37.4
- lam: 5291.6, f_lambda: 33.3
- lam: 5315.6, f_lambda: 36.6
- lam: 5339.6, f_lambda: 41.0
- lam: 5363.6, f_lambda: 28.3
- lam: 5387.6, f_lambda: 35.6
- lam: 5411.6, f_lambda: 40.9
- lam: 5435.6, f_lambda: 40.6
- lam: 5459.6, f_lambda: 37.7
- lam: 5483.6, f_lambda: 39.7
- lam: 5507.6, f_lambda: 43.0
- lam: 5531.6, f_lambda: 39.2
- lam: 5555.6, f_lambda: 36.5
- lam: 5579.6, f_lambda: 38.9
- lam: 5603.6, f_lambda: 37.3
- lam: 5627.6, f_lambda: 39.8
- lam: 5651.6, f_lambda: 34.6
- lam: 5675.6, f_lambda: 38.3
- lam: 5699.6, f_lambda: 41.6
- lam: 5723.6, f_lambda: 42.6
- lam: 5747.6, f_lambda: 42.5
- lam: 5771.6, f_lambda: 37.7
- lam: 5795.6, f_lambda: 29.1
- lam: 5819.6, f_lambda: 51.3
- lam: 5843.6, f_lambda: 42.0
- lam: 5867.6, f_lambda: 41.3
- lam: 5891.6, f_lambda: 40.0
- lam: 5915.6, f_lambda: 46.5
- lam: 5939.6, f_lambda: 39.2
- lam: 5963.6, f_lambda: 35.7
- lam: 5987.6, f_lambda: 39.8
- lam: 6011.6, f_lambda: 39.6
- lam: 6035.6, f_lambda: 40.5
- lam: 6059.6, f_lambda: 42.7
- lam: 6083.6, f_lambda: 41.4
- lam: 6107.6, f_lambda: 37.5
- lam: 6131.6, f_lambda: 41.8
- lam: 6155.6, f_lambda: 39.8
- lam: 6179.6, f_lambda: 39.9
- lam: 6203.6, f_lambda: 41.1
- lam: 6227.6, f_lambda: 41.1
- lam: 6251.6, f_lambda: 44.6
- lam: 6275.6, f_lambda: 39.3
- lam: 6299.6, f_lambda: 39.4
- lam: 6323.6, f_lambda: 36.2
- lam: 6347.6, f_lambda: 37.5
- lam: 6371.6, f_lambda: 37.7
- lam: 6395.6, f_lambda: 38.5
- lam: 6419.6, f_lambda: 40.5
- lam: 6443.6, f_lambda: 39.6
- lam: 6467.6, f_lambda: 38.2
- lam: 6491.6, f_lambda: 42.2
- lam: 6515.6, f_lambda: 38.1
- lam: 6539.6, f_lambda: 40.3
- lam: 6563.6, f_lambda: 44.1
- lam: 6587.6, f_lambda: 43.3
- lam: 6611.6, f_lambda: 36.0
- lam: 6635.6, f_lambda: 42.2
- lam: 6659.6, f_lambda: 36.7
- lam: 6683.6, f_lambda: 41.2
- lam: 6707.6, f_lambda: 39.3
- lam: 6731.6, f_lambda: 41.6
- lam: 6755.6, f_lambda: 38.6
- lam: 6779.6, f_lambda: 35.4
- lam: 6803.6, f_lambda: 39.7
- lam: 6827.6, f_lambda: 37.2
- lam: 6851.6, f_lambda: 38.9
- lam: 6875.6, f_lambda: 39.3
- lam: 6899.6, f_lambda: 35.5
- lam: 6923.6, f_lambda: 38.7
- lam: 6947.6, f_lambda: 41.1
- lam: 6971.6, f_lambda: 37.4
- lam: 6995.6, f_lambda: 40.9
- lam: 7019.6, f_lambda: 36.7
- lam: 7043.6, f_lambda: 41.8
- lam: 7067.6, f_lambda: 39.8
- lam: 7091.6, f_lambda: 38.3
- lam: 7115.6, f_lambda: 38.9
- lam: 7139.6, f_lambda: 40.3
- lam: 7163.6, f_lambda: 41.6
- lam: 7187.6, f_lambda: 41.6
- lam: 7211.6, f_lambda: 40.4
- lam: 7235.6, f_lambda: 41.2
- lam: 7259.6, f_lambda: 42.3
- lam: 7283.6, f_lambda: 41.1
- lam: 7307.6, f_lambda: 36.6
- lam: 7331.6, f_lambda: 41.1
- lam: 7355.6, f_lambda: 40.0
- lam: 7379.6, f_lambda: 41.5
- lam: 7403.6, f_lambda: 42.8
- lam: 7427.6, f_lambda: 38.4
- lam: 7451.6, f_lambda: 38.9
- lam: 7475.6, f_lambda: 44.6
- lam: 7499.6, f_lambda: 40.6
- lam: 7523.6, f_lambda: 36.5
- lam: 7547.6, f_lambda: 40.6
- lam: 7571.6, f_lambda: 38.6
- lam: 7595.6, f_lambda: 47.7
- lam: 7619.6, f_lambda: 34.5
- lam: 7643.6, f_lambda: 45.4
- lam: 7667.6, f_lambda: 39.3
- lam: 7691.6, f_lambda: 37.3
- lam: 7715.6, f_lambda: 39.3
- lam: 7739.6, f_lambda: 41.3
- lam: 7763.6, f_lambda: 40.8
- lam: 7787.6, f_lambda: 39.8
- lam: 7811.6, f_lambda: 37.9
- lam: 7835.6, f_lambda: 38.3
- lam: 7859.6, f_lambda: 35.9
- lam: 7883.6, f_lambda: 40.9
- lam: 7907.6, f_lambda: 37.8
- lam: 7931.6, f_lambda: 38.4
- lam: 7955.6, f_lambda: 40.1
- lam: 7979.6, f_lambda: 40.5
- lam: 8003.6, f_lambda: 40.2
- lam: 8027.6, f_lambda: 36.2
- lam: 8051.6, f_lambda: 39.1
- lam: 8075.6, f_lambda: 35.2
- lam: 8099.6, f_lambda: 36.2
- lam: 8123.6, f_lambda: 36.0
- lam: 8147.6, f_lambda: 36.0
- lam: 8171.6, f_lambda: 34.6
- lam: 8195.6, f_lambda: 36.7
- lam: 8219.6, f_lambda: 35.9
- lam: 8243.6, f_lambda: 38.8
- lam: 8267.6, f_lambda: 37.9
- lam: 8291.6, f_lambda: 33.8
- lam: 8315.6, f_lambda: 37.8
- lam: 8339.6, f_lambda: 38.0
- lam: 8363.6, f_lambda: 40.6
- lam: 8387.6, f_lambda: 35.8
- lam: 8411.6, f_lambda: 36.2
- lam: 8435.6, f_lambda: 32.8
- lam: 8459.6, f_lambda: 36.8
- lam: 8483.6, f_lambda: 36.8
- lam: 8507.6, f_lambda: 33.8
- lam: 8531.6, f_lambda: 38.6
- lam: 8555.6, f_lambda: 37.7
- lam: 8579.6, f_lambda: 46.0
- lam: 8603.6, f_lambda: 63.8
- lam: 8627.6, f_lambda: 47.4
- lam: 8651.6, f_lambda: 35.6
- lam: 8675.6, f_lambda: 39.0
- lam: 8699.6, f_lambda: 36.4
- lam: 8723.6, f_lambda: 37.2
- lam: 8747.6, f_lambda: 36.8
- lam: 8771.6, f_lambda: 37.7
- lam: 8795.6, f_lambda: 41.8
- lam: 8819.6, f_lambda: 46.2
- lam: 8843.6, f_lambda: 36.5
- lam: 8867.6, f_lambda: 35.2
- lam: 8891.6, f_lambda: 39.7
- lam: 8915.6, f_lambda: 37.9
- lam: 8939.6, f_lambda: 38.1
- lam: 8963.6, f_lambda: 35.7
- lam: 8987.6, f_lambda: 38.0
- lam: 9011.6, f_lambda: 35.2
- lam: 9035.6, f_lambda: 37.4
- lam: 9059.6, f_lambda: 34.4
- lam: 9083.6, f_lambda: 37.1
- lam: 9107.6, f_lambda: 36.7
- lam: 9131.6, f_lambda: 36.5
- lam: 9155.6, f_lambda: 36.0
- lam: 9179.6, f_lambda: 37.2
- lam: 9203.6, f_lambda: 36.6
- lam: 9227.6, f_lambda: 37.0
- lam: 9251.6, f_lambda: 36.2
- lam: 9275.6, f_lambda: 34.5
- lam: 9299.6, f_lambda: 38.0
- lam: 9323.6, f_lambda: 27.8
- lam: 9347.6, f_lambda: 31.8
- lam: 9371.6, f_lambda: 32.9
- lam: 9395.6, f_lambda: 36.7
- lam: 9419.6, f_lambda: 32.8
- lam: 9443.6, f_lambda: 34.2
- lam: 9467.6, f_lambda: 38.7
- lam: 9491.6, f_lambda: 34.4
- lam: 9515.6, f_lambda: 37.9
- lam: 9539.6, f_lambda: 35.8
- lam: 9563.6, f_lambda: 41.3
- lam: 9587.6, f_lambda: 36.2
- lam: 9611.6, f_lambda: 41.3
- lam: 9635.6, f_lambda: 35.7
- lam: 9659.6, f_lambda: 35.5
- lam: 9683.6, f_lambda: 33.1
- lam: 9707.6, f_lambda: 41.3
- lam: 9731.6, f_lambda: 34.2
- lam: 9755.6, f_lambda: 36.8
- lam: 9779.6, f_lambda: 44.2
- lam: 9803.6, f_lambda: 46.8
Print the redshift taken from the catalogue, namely 0.31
